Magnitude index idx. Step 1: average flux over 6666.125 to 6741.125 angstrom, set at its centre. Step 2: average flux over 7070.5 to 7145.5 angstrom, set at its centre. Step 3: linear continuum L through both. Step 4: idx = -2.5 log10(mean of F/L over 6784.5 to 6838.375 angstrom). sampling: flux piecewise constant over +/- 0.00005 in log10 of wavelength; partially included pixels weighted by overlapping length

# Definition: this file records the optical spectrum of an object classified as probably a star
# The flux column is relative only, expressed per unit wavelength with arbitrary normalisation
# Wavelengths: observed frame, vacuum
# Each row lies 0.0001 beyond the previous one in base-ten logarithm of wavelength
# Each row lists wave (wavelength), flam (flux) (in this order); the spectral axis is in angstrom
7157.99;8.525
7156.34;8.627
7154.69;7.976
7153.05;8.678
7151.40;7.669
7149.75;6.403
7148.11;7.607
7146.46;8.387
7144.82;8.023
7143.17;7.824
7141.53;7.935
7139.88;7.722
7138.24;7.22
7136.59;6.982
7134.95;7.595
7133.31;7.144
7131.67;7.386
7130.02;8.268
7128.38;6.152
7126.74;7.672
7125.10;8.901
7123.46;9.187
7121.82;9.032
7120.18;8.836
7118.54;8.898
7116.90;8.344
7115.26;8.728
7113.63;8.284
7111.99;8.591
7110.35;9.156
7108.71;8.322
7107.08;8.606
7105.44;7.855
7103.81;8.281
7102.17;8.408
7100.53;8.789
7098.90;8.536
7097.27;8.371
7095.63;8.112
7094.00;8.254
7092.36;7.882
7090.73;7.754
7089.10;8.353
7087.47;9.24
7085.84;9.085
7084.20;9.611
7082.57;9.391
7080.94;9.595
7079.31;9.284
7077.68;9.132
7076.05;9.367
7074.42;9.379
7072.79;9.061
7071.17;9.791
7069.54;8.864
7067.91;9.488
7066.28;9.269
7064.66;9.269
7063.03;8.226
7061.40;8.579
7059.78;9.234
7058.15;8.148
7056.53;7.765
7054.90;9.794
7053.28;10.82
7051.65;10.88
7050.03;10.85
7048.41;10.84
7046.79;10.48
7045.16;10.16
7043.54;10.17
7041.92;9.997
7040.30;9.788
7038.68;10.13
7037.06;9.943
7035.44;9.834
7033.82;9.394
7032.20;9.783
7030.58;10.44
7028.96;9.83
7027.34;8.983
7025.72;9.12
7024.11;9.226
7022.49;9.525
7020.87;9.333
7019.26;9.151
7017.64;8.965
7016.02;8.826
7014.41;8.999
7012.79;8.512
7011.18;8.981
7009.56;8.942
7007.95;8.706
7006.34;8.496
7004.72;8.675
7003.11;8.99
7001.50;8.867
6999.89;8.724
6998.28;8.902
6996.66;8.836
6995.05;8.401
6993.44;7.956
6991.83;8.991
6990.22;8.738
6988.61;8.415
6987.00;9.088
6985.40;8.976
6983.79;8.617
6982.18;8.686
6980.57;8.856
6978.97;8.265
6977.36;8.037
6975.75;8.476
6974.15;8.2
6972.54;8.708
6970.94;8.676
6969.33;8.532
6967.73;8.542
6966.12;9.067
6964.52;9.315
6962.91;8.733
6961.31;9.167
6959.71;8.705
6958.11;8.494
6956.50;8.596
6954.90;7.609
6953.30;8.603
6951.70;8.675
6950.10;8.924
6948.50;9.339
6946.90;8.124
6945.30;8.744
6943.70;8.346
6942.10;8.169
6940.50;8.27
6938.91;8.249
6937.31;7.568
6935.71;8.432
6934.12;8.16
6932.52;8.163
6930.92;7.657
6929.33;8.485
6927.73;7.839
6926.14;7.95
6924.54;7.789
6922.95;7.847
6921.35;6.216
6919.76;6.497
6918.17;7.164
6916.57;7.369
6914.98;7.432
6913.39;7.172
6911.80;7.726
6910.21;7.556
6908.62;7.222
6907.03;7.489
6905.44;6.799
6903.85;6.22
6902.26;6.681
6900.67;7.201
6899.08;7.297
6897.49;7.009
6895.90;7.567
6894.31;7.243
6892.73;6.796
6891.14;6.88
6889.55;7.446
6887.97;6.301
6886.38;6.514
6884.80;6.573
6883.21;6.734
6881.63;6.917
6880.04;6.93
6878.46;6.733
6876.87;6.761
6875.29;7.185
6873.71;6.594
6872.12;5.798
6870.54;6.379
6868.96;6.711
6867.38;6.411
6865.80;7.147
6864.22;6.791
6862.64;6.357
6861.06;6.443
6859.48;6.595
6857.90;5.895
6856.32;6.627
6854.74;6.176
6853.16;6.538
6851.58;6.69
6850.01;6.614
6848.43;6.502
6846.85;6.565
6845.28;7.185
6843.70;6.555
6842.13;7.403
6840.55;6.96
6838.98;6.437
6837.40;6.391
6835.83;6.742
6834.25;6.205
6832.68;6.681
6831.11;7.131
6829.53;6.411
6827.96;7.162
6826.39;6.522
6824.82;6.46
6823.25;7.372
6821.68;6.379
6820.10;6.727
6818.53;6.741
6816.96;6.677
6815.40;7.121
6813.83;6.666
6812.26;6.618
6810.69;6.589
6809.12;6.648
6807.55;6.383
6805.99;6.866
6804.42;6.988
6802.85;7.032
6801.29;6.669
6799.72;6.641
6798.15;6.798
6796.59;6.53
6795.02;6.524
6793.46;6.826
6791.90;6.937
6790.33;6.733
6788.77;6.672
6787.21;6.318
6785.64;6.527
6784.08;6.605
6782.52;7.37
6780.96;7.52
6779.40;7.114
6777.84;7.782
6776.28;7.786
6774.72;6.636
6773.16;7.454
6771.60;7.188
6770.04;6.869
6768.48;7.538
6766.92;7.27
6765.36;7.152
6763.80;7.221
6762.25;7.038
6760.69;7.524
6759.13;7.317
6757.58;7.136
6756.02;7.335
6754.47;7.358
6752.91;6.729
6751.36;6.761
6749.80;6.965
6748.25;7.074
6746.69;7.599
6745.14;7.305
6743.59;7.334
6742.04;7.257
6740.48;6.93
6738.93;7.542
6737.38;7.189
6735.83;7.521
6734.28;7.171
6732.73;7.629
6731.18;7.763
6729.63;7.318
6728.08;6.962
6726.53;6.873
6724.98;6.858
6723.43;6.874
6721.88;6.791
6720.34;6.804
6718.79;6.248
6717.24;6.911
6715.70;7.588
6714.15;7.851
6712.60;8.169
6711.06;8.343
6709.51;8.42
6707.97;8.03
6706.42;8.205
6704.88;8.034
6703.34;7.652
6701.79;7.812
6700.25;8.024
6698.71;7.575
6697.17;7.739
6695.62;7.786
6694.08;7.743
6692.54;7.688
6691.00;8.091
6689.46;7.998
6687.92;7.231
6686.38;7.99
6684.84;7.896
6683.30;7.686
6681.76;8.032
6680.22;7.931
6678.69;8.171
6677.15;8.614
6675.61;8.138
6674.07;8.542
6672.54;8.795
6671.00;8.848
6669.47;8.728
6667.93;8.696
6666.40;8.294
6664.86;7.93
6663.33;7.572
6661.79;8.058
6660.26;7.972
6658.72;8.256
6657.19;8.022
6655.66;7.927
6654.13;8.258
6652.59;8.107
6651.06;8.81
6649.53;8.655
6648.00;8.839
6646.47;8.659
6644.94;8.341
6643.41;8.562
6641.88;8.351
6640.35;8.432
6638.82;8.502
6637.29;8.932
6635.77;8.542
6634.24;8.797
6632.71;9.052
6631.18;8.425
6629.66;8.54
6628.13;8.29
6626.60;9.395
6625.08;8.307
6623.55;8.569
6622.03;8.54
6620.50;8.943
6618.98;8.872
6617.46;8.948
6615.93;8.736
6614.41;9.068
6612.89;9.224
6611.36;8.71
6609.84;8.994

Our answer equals 0.18 mag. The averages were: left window 7.75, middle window 6.69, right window 8.44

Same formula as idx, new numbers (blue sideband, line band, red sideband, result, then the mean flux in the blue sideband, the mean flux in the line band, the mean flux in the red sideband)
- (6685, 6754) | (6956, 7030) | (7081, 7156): -0.11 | 7.47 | 8.81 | 8.23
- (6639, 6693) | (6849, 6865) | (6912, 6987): 0.26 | 8.24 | 6.47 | 8.26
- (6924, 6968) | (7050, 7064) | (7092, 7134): -0.11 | 8.42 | 9.28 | 8.31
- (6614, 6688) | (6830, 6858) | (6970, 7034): 0.29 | 8.43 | 6.64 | 8.88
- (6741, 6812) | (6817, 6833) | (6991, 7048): 0.11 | 7.02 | 6.75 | 9.27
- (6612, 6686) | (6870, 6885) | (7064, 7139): 0.27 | 8.47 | 6.67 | 8.56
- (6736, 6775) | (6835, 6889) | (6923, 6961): 0.18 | 7.2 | 6.63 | 8.3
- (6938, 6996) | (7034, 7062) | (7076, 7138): -0.16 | 8.59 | 9.85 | 8.43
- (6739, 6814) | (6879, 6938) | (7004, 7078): 0.13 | 7.01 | 7.26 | 9.42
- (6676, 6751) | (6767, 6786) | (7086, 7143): 0.07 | 7.56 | 7.22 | 8.21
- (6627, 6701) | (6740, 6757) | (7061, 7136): 0.17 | 8.26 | 7.15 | 8.61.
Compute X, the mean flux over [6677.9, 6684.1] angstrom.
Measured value 7.96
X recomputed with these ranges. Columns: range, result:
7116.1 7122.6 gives 8.77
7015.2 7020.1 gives 8.99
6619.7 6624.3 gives 8.69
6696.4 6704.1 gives 7.76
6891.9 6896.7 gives 7.2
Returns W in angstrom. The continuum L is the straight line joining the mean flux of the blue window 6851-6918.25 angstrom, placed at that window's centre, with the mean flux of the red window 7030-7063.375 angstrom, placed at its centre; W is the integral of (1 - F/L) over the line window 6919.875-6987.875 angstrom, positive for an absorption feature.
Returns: -2.4 angstrom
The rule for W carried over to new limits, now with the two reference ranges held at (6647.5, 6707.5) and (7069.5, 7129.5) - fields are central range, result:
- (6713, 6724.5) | 1.6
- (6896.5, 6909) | 2.1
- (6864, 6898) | 6.5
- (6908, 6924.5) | 2.3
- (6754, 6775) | 2.5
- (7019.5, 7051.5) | -4.9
